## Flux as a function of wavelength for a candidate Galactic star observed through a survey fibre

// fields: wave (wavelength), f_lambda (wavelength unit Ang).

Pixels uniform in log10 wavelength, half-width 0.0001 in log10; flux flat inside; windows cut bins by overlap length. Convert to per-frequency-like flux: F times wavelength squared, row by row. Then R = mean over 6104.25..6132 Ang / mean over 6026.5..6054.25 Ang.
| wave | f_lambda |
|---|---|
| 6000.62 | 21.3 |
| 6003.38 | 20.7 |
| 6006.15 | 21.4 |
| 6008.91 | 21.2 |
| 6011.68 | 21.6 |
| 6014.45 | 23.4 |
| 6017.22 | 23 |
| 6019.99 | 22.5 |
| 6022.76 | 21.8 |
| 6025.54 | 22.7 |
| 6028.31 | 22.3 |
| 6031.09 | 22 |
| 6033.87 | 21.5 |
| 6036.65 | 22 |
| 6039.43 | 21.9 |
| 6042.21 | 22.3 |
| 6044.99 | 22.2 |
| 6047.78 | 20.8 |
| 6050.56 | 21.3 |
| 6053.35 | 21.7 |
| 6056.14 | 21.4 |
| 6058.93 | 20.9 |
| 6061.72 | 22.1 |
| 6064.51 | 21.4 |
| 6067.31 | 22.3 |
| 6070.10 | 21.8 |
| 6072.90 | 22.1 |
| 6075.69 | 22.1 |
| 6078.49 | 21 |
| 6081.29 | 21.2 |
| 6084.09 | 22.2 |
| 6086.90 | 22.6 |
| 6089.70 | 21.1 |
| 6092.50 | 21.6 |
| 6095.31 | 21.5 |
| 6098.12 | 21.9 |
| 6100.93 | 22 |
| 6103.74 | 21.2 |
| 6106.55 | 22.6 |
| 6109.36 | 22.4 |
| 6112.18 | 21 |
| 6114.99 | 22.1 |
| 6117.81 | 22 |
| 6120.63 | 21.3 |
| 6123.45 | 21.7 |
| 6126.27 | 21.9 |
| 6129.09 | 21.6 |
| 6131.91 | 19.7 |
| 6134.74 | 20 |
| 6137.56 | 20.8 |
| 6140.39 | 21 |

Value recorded 1.0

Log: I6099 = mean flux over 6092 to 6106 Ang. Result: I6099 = 21.7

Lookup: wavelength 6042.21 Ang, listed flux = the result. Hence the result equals 22.3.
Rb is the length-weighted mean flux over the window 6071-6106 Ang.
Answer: 21.7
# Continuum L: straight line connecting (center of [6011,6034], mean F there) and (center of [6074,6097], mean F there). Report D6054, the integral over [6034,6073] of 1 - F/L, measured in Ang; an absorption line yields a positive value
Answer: 0.57 Ang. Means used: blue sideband 22.4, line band 21.7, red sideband 21.7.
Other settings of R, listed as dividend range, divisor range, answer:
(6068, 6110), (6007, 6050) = 1.01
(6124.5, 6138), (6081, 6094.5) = 0.97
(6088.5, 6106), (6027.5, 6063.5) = 1.01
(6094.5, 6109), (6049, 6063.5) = 1.03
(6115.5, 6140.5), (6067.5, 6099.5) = 0.99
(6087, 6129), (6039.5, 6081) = 1.02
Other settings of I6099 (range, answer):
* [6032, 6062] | 21.6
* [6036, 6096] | 21.7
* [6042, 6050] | 21.6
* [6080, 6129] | 21.8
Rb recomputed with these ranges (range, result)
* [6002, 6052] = 21.9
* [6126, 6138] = 20.7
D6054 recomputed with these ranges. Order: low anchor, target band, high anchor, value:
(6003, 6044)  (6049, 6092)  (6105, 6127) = 0.6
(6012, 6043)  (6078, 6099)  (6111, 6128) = 0.2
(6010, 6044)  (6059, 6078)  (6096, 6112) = 0.2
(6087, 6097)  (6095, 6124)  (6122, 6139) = -0.7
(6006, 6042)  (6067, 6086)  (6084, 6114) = 0.1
